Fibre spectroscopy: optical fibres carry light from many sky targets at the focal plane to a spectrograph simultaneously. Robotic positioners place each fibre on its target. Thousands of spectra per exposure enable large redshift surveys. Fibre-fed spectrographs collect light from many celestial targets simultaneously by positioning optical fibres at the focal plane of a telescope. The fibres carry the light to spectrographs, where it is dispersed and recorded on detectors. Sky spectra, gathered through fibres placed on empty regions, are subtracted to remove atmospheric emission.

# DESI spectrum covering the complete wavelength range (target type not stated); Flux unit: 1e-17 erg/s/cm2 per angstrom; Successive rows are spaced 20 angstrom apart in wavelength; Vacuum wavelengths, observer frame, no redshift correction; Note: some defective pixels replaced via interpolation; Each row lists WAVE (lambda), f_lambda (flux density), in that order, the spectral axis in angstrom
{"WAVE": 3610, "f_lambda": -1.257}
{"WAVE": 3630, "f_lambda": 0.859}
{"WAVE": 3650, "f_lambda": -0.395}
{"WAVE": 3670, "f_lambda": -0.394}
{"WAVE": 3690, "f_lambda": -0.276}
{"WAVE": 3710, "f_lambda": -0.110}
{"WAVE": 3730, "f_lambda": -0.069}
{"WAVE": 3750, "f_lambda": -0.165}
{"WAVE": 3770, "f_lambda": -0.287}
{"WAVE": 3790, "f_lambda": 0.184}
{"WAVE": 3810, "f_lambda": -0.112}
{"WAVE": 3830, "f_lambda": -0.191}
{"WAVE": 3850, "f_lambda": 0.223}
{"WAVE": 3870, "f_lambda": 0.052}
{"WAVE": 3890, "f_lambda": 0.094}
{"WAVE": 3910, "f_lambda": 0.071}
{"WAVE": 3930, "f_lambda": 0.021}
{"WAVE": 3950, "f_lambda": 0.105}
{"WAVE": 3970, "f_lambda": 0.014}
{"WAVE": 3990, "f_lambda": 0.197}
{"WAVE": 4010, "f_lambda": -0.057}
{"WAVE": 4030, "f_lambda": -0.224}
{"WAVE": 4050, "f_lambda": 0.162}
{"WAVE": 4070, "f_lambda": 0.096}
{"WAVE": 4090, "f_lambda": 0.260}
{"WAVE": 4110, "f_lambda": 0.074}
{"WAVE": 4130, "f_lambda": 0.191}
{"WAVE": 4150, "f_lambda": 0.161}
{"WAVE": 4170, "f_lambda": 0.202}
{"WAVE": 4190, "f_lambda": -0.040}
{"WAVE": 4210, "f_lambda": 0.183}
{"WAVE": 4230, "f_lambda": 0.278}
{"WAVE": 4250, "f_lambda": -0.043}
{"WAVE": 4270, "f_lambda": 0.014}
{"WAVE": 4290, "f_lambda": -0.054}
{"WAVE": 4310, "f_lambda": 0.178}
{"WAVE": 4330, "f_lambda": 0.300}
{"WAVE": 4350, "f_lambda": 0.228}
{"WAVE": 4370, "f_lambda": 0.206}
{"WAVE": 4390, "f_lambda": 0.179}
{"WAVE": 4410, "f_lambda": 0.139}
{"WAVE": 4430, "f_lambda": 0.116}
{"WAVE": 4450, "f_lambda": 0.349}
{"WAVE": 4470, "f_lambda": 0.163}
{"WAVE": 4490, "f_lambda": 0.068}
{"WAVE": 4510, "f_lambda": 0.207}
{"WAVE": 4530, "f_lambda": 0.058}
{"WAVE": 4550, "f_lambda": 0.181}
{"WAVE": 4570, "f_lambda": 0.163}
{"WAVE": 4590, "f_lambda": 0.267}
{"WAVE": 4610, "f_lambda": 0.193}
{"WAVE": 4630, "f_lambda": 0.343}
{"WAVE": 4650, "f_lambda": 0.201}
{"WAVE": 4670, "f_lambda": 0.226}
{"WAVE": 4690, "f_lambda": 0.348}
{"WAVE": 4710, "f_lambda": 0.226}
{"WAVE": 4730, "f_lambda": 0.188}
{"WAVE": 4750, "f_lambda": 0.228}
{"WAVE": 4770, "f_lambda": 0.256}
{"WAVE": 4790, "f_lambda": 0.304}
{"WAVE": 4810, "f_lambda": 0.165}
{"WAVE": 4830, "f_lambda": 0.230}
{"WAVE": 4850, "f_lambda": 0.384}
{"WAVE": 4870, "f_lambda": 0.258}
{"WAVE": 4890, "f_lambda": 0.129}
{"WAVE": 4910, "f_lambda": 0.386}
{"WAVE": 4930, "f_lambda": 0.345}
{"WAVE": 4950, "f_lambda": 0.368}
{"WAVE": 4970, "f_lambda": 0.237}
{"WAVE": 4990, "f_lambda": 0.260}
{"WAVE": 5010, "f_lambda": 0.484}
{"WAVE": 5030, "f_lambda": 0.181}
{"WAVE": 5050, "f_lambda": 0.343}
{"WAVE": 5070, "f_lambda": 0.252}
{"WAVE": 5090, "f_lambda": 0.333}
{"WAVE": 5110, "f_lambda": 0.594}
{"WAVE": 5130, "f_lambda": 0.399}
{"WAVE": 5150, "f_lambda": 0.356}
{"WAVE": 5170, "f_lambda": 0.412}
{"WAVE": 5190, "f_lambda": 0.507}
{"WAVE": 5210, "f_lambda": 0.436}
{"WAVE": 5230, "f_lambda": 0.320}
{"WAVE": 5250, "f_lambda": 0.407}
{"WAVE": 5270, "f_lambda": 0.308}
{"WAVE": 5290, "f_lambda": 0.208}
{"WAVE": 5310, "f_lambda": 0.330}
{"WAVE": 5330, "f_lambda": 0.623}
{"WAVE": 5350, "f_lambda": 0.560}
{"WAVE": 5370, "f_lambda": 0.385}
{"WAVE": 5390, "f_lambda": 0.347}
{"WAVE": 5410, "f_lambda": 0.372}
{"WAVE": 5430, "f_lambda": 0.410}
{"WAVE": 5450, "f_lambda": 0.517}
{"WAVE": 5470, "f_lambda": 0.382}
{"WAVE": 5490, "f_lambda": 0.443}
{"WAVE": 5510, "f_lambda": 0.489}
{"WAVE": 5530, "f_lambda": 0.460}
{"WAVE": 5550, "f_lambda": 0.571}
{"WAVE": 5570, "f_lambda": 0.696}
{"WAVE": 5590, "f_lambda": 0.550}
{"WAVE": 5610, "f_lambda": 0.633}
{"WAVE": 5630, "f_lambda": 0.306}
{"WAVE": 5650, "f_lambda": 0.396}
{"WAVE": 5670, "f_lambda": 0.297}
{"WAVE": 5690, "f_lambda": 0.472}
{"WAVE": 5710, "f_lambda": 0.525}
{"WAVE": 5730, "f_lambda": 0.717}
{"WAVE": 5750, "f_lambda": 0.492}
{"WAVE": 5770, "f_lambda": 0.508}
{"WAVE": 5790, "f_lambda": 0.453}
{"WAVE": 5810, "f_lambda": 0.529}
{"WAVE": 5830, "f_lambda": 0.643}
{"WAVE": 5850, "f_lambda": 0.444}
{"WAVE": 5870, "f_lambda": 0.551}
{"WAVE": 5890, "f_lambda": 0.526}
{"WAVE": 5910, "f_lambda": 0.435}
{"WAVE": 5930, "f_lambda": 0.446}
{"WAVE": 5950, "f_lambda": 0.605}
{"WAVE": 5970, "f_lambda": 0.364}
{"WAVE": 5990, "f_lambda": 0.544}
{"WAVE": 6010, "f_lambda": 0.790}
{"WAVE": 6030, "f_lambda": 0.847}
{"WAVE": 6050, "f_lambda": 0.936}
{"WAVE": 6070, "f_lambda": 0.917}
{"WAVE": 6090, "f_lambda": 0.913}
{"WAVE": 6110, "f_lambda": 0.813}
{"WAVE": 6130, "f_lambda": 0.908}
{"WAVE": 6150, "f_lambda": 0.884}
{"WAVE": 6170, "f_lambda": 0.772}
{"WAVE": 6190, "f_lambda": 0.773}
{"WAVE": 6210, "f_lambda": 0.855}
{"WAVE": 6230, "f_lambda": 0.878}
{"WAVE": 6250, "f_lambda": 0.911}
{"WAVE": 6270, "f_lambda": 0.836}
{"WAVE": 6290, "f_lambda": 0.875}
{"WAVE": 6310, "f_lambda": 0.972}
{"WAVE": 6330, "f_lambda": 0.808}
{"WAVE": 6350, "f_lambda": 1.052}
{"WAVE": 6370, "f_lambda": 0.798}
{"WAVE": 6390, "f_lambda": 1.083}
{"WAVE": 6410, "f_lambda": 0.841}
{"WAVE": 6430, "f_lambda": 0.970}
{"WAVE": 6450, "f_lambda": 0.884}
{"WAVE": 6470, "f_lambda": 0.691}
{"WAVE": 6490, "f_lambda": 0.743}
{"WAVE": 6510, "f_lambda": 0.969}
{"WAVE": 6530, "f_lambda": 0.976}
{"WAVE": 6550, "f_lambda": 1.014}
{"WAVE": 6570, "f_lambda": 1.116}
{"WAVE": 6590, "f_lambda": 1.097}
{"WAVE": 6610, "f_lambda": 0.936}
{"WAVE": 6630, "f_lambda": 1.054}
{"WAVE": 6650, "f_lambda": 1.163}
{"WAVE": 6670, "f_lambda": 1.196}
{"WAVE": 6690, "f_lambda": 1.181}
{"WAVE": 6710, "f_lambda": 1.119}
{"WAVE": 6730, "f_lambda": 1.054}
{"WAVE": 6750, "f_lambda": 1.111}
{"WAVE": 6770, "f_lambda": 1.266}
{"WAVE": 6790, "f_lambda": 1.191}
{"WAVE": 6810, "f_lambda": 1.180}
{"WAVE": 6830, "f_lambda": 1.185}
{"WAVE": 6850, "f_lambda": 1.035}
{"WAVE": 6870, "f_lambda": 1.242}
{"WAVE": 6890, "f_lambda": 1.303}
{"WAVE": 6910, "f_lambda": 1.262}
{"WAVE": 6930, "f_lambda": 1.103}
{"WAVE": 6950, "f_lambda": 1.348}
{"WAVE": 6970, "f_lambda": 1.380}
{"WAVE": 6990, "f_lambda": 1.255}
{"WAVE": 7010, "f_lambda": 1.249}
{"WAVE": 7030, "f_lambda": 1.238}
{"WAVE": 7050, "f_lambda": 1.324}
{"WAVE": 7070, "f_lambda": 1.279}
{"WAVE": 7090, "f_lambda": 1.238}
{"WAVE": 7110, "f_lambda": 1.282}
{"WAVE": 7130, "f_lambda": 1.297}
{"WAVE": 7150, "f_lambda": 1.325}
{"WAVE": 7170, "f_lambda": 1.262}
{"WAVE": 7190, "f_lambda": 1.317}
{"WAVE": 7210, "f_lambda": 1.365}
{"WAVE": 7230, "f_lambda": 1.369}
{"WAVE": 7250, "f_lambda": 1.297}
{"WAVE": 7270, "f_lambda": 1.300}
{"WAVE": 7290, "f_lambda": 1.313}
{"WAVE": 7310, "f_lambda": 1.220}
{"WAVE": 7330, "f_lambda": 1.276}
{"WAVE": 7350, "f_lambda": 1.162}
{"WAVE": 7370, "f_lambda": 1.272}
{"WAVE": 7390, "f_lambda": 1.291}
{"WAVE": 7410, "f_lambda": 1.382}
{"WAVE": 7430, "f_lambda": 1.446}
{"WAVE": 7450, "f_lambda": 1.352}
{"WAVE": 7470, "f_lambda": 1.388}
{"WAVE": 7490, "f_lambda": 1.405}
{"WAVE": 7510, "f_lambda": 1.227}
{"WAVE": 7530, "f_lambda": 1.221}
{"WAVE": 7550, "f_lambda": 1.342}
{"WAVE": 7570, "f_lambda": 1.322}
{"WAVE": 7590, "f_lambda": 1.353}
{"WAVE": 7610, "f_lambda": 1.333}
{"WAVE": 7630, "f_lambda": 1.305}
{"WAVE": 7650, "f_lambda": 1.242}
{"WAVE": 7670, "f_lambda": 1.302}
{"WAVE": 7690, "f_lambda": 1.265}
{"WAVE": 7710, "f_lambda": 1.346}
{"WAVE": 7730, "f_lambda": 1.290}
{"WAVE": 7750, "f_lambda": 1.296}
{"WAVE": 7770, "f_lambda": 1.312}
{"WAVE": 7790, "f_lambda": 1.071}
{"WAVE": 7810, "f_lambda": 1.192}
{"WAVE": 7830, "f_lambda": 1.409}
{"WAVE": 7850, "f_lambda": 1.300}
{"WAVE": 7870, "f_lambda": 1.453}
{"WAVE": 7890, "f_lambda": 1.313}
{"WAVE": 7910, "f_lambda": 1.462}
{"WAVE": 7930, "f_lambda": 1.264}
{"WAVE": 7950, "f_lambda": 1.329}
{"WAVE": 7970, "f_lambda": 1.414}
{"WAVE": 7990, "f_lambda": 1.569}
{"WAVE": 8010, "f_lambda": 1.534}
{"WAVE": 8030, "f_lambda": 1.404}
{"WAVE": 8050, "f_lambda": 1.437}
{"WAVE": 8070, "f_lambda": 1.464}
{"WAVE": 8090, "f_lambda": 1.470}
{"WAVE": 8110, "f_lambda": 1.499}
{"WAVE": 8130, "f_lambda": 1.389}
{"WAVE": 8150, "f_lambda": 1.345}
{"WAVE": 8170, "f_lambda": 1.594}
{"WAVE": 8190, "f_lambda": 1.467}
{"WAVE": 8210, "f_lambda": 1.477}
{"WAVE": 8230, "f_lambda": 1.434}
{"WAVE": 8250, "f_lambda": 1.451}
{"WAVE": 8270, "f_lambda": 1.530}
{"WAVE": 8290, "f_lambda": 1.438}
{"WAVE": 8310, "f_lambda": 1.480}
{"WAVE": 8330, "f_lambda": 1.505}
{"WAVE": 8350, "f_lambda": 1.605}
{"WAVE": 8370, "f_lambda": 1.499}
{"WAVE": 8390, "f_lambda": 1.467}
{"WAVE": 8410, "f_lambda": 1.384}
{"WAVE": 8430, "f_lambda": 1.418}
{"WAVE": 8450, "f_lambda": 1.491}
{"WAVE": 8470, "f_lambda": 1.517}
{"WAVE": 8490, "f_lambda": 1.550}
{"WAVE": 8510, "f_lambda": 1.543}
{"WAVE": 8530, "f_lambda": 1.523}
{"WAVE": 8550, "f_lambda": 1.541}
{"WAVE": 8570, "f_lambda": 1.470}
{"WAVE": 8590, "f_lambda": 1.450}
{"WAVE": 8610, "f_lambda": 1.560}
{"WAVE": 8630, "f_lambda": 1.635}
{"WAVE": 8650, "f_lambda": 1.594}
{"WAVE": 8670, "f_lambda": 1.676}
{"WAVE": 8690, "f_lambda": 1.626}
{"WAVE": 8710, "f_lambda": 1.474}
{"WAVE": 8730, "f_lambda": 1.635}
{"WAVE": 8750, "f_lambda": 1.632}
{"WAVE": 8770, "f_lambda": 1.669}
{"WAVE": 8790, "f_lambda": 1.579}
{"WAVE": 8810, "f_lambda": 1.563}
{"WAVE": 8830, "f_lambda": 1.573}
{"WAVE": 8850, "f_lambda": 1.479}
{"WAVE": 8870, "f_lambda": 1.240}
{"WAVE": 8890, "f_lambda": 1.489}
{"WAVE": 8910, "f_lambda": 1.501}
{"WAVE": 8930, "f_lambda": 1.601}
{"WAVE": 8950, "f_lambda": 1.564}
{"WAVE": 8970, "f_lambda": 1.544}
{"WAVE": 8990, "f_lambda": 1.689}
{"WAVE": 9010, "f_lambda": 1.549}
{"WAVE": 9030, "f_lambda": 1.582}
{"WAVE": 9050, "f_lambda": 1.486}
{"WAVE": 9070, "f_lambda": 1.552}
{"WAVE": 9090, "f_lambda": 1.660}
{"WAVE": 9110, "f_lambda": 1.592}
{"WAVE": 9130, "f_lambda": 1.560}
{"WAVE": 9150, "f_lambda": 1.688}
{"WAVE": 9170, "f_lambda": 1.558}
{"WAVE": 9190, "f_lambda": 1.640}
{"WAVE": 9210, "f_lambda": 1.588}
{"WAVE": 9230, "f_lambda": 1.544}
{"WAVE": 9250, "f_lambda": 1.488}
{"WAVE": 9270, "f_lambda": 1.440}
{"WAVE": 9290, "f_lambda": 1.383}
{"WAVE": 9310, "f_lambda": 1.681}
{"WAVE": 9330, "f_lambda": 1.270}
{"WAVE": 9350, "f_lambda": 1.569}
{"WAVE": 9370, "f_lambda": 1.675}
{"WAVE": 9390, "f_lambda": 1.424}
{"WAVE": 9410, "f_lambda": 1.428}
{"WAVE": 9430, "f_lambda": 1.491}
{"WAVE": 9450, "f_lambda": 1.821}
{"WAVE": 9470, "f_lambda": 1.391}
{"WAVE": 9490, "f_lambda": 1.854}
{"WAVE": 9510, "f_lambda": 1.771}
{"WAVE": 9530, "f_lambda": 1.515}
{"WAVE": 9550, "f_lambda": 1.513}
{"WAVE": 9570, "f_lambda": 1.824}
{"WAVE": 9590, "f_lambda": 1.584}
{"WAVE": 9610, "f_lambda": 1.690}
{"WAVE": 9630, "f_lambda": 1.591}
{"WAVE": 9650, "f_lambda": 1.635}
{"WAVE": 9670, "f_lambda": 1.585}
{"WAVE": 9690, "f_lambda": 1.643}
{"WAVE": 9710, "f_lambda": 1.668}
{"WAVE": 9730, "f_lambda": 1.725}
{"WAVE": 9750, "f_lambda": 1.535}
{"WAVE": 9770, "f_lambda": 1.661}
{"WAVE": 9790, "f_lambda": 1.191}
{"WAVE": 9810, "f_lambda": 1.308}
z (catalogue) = 0.506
